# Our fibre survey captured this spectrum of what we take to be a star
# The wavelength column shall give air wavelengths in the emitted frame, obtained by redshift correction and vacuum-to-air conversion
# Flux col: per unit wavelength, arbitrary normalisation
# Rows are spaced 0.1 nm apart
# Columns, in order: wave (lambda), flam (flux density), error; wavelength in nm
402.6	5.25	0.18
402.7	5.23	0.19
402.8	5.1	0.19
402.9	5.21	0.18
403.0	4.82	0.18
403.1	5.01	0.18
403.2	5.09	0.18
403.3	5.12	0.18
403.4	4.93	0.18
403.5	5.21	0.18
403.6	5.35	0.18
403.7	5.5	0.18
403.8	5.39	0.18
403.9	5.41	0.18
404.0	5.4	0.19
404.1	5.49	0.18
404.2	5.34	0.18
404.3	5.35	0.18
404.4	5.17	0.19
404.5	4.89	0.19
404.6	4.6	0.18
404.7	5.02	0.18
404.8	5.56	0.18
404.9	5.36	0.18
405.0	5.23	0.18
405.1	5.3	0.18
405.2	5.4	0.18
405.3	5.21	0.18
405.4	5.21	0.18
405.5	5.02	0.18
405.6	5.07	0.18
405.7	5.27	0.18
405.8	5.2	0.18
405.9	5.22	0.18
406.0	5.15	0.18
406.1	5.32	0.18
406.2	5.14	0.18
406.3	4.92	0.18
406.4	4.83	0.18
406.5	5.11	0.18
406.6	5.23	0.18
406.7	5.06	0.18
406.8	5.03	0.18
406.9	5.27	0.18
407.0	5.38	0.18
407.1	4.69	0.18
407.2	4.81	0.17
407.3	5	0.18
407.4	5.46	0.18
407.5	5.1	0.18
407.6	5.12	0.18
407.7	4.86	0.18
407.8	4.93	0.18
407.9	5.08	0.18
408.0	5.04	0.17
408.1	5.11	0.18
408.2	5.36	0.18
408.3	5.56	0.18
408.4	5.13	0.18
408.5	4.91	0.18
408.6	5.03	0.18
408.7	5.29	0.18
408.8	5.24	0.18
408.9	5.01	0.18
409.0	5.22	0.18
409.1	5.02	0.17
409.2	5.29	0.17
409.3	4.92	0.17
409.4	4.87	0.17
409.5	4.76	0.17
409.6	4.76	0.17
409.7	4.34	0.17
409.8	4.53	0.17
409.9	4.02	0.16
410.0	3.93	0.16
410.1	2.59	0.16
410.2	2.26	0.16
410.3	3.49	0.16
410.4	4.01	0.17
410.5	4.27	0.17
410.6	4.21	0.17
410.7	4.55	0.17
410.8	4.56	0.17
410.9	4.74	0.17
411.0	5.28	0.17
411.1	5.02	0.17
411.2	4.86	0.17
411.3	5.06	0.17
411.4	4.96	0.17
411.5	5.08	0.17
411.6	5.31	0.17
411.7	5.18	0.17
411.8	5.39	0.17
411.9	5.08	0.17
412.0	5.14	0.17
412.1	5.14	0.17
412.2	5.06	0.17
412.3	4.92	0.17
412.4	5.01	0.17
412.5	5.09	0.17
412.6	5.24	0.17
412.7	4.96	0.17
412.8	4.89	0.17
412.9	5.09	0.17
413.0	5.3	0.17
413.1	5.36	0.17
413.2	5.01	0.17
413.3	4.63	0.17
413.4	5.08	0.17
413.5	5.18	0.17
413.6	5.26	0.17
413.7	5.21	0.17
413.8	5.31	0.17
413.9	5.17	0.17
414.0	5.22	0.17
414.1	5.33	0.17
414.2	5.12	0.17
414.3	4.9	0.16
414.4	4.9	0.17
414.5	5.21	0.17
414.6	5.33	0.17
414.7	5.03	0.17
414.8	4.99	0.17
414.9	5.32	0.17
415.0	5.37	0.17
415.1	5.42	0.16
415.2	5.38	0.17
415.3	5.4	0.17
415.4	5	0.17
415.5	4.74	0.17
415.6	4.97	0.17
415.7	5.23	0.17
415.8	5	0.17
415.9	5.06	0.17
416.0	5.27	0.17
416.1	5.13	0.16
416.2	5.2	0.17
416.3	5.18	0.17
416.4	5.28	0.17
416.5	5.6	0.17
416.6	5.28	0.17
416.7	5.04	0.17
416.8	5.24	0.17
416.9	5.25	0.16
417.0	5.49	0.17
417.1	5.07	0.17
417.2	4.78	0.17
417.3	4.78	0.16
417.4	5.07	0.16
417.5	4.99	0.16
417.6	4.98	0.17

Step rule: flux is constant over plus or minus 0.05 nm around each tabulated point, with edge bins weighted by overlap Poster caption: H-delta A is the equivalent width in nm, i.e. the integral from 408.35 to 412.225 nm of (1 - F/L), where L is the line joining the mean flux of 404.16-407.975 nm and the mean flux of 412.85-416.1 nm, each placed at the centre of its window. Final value 0.33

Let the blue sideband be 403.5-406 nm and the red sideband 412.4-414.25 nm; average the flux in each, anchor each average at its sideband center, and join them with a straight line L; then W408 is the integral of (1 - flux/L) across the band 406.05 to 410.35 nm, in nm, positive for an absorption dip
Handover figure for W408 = 0.30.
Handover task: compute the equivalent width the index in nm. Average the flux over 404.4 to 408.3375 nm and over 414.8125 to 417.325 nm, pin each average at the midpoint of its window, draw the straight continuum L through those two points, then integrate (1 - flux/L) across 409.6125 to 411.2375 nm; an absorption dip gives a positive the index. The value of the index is 0.31 nm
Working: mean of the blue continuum 5.13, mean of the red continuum 5.18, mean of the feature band 4.17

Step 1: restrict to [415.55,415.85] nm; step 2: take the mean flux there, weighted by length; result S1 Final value 5.07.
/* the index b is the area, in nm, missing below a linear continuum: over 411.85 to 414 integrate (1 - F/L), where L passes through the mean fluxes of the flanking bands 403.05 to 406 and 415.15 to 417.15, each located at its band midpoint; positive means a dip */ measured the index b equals 0.039 nm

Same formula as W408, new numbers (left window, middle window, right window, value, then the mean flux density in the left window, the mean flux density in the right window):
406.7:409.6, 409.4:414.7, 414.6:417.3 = 0.33 nm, 5.08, 5.18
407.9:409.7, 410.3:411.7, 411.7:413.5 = 0.10 nm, 5.07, 5.09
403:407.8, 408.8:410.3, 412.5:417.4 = 0.22 nm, 5.16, 5.15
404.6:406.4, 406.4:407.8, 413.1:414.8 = 0.03 nm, 5.18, 5.12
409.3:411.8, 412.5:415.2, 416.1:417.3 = -0.16 nm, 4.47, 5.2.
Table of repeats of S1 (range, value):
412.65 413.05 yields 5.06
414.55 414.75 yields 5.18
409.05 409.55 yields 4.97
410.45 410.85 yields 4.4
